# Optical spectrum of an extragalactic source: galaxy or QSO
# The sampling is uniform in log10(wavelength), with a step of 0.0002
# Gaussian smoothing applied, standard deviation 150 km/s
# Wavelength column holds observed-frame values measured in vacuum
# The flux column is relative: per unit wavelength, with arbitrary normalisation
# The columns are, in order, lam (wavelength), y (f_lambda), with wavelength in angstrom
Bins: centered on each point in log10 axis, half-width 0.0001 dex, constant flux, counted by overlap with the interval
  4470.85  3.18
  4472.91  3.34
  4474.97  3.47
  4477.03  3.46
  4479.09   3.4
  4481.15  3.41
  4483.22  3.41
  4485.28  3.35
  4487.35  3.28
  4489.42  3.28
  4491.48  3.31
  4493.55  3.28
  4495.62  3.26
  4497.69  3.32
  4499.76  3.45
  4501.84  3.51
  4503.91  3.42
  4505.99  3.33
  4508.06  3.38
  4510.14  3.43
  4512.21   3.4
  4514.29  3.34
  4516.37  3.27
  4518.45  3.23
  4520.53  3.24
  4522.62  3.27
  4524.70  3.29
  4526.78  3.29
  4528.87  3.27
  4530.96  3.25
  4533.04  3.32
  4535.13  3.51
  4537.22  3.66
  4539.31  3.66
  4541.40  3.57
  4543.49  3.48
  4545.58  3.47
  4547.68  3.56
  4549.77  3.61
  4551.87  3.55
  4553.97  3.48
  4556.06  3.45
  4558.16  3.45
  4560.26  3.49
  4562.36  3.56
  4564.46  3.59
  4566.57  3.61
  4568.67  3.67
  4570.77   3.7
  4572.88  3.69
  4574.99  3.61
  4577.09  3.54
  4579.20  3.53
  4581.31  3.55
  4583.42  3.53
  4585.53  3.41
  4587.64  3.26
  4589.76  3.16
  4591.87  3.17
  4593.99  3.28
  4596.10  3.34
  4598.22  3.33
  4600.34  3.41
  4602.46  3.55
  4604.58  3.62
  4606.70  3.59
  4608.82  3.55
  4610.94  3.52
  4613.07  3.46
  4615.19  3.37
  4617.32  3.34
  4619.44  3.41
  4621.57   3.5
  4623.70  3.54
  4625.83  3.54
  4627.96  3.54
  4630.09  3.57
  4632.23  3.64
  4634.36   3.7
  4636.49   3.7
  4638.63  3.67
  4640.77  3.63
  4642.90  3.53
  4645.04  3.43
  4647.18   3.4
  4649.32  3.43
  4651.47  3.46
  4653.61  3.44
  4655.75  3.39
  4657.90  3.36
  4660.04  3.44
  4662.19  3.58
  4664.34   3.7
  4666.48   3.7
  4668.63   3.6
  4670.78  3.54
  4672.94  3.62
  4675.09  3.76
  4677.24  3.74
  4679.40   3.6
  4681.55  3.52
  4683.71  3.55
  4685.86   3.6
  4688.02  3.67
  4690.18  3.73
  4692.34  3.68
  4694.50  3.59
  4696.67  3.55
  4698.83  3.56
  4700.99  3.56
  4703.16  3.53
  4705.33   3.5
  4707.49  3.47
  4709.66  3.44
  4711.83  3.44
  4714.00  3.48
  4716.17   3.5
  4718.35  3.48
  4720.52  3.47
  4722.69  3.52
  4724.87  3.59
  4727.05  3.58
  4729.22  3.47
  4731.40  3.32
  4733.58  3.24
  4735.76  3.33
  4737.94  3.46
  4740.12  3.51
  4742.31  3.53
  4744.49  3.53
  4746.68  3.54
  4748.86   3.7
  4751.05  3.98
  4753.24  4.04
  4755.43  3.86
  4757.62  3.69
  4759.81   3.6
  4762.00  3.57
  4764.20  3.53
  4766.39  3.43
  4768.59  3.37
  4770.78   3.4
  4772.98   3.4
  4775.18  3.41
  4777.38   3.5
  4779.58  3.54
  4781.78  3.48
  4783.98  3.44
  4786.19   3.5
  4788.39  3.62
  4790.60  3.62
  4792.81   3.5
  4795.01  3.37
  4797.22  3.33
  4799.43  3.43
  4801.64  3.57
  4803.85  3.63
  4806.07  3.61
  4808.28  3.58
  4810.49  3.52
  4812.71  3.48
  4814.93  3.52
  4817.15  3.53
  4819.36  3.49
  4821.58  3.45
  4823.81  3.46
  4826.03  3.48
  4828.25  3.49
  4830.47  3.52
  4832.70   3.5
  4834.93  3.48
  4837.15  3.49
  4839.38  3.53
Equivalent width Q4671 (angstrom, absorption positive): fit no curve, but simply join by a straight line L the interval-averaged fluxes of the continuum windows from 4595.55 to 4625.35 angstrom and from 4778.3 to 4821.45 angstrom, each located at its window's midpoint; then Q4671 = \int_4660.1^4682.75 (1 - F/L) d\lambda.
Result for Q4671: -0.9 angstrom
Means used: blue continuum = 3.47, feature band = 3.63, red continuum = 3.51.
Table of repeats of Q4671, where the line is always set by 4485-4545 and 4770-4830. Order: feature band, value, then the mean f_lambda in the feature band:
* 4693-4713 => -0.39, 3.52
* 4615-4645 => -1.14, 3.55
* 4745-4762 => -1.35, 3.75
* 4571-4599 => -0.20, 3.42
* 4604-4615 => -0.39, 3.53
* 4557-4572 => -0.85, 3.58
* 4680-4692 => -0.60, 3.62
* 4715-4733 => -0.12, 3.48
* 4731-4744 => 0.22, 3.41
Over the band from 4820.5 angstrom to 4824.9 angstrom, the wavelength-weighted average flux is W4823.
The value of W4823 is 3.45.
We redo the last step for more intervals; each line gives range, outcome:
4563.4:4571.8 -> 3.64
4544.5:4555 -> 3.53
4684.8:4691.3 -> 3.67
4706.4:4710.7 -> 3.46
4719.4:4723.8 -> 3.5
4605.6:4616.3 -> 3.5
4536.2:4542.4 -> 3.63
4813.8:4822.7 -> 3.5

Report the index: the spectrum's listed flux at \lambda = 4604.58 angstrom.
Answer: 3.62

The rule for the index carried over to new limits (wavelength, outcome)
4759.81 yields 3.6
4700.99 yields 3.56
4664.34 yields 3.7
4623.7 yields 3.54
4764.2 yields 3.53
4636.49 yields 3.7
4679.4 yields 3.6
